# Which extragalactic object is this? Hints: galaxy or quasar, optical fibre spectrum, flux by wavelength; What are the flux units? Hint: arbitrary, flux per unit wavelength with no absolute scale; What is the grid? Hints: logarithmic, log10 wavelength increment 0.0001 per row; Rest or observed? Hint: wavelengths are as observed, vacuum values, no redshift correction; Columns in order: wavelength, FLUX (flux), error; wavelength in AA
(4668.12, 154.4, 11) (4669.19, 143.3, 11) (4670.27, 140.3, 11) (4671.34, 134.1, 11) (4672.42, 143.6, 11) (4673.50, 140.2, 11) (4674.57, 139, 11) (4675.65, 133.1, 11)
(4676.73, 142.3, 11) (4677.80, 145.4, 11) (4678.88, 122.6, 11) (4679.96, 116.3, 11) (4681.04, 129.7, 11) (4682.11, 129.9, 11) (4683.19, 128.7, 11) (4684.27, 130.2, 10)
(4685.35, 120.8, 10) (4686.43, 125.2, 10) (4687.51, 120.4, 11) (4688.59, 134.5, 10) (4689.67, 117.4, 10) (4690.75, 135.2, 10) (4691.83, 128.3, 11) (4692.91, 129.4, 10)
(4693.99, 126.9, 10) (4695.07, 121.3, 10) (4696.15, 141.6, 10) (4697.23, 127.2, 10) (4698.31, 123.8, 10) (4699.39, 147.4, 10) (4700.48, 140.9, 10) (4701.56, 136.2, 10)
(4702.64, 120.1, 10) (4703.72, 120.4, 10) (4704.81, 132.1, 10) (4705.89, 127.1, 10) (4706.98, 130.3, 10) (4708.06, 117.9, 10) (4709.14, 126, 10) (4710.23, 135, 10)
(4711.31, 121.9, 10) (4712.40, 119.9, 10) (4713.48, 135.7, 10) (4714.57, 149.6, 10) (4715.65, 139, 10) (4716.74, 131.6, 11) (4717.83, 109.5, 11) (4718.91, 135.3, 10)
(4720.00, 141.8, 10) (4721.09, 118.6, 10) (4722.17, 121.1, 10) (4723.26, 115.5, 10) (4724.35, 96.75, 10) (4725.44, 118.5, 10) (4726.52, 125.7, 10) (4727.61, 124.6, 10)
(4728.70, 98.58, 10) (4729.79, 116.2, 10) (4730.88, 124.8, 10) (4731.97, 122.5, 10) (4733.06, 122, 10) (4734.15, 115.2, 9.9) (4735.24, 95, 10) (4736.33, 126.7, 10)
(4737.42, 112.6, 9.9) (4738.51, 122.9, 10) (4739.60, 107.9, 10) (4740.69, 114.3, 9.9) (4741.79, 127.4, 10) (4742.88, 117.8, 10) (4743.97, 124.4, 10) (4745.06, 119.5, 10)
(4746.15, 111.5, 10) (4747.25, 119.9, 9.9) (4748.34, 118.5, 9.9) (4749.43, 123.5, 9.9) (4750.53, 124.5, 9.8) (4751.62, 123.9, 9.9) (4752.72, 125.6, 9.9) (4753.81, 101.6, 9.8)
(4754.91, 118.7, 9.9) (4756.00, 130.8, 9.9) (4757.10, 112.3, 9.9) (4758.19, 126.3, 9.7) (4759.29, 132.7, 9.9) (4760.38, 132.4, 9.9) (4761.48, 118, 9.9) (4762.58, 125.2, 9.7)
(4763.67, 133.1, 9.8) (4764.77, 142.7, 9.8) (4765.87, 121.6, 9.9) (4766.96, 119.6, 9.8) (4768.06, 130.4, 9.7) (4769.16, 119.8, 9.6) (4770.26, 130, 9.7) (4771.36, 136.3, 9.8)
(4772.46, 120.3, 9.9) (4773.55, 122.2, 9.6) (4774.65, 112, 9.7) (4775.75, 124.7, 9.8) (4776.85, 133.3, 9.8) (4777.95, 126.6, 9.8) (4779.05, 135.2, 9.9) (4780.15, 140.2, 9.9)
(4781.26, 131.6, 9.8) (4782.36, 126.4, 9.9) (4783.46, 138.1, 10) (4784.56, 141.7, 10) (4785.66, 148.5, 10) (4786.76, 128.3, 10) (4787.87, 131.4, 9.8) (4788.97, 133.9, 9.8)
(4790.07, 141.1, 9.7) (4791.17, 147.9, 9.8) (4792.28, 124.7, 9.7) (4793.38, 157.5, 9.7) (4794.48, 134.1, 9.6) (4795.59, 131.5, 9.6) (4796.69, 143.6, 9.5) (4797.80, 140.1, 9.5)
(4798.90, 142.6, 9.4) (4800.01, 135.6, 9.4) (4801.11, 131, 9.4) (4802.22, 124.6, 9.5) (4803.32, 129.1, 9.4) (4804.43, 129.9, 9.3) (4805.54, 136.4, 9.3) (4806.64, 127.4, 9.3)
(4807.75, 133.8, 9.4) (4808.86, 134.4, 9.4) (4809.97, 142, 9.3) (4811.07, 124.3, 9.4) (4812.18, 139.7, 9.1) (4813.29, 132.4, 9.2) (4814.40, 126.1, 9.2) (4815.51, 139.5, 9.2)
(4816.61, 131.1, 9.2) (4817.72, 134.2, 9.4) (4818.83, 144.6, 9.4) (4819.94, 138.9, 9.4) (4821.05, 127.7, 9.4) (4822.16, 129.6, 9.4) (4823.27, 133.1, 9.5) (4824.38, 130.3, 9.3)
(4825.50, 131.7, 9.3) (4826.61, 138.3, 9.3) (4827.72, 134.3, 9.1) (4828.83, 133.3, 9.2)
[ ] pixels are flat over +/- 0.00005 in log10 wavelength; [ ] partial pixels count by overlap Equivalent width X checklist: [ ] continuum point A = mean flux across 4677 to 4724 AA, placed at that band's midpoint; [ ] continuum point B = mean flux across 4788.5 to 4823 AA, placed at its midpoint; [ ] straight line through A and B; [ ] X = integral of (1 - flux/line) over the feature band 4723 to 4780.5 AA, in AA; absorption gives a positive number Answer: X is 4.47 AA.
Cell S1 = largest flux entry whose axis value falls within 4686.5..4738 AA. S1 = 149.6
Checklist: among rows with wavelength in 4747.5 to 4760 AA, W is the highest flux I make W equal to 132.7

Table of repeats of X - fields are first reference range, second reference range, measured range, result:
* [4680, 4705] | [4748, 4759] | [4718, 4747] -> 1.2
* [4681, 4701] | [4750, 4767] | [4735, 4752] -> 1.0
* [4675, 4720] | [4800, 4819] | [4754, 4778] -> 1.1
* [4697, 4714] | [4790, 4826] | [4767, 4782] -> 0.6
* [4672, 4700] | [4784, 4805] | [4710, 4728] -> 0.9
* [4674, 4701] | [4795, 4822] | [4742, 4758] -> 1.5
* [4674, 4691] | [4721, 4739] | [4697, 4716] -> -1.2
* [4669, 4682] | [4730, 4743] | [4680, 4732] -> 0.0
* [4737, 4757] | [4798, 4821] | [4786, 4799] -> -0.8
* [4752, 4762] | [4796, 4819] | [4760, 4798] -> -1.4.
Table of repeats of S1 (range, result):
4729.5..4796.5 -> 157.5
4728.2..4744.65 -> 127.4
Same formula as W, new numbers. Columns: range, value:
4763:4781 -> 142.7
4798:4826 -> 144.6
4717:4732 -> 141.8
